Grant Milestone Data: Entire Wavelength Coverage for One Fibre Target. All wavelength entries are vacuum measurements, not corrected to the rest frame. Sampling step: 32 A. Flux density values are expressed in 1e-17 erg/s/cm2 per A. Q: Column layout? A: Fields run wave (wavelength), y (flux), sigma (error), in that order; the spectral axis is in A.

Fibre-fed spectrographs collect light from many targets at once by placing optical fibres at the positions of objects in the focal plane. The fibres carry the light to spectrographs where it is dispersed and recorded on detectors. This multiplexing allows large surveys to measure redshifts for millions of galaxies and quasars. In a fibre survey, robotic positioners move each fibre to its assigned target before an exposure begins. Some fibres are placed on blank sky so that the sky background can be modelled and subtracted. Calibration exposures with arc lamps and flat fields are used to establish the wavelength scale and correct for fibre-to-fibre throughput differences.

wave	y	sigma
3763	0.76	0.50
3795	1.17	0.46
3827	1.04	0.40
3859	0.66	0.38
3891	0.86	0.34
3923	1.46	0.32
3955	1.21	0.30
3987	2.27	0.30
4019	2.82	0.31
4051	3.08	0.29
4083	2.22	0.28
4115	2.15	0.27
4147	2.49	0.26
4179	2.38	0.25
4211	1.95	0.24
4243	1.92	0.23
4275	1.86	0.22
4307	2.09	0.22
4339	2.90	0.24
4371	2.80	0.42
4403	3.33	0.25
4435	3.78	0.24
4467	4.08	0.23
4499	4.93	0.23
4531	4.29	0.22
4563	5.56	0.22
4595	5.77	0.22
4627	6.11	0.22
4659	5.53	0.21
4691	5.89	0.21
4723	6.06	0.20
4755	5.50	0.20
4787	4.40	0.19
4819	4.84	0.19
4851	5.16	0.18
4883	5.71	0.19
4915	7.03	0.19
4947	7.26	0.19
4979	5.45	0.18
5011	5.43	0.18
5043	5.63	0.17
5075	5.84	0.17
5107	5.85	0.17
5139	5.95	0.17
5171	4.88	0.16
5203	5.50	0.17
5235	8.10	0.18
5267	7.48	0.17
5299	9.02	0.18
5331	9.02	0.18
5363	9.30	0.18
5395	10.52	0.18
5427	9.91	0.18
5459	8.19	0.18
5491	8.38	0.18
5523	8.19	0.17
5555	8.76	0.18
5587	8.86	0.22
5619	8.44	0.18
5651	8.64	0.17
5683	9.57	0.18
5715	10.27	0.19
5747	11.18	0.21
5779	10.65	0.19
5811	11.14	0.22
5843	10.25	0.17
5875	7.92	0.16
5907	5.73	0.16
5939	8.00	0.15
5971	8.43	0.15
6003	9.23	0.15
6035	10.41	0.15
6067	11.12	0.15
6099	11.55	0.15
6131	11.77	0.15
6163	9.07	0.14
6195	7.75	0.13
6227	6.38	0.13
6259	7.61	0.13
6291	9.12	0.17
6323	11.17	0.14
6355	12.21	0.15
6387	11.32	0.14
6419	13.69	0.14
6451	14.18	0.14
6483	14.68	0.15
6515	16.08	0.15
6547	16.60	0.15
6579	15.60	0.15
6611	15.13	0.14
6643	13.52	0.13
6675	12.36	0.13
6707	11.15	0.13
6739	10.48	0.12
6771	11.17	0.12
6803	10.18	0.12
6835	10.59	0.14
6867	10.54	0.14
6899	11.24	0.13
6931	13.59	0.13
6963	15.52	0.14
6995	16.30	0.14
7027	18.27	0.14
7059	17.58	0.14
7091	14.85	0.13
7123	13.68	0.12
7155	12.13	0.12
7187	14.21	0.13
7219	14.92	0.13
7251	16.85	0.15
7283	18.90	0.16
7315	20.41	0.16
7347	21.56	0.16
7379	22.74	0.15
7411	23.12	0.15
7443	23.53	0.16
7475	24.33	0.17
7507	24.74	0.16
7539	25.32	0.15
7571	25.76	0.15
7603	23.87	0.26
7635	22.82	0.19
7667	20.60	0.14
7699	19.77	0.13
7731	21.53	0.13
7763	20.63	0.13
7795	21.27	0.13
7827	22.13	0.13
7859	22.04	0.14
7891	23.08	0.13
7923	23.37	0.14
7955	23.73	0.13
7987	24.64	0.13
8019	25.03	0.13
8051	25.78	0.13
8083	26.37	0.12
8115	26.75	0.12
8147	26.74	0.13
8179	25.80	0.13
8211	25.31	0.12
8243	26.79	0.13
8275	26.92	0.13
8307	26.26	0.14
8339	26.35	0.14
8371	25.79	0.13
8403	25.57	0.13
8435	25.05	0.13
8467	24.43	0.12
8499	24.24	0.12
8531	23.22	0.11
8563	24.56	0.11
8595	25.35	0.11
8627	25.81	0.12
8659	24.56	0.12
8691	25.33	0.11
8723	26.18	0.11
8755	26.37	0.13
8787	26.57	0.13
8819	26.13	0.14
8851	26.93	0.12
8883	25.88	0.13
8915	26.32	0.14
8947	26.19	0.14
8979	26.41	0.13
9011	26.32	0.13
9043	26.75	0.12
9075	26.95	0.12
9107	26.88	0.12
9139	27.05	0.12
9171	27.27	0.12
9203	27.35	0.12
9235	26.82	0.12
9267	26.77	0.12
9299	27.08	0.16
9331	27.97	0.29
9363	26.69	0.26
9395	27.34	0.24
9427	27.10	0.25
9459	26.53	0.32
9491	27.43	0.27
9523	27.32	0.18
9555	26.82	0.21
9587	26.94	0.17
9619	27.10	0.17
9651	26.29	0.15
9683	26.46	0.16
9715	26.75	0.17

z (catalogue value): 0.000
